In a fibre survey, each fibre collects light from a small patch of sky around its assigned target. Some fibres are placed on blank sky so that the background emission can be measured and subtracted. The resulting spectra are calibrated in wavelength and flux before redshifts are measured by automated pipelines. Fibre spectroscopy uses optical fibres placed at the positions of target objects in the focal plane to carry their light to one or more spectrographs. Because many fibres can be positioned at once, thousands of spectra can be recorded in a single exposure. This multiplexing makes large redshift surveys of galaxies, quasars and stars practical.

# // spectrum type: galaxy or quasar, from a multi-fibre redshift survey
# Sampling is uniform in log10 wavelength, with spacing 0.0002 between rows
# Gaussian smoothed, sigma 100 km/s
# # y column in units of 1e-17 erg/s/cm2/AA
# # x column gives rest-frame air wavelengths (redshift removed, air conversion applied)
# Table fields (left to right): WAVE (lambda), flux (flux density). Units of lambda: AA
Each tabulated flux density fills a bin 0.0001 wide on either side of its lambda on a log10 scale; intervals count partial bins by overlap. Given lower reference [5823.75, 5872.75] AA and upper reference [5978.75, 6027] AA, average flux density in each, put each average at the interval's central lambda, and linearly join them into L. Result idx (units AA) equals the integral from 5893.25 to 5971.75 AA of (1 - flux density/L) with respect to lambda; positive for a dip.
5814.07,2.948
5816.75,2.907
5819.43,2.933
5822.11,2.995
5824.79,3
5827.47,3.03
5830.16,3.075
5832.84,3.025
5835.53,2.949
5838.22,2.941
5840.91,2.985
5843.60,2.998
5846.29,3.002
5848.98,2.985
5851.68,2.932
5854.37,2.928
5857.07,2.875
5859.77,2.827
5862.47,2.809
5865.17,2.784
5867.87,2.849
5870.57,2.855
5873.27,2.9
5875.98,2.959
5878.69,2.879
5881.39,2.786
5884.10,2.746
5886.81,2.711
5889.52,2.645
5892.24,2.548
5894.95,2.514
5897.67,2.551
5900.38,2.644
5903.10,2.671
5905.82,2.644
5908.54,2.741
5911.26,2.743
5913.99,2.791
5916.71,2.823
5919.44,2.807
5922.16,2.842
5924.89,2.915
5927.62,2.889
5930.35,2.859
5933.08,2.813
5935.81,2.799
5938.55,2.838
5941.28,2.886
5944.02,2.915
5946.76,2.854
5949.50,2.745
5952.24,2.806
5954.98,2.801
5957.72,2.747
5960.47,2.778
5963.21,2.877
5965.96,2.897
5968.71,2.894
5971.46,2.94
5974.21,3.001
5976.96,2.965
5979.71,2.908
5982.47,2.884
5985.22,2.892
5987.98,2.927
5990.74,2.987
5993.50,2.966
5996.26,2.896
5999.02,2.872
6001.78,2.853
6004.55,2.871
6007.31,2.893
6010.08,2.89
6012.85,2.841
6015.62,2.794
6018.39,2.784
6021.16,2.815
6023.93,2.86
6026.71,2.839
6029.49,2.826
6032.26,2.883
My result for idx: 3.03 AA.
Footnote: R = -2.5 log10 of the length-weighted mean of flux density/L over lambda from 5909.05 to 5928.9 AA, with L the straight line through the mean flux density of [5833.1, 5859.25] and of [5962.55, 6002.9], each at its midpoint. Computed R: 0.04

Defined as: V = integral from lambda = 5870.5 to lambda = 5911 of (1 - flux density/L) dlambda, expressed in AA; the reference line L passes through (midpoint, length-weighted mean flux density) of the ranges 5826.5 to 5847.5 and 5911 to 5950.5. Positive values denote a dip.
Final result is 2.7 AA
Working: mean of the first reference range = 3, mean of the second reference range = 2.84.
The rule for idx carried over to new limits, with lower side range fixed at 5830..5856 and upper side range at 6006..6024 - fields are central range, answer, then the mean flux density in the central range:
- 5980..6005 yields -0.4 AA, 2.91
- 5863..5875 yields 0.4 AA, 2.85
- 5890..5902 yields 1.5 AA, 2.57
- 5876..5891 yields 0.9 AA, 2.77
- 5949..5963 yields 0.5 AA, 2.79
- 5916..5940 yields 0.5 AA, 2.84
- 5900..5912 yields 1.0 AA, 2.69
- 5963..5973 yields -0.1 AA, 2.91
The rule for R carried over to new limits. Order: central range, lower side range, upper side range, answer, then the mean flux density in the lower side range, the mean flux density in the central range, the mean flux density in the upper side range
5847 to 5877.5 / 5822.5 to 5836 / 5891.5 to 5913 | -0.01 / 3.02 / 2.88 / 2.64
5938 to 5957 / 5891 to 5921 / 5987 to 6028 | -0.03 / 2.68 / 2.83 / 2.87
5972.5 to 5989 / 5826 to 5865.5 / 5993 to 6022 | -0.02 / 2.95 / 2.93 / 2.86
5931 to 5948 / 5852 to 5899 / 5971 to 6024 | 0.00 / 2.78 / 2.85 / 2.89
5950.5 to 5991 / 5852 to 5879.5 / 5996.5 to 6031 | -0.01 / 2.87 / 2.88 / 2.85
